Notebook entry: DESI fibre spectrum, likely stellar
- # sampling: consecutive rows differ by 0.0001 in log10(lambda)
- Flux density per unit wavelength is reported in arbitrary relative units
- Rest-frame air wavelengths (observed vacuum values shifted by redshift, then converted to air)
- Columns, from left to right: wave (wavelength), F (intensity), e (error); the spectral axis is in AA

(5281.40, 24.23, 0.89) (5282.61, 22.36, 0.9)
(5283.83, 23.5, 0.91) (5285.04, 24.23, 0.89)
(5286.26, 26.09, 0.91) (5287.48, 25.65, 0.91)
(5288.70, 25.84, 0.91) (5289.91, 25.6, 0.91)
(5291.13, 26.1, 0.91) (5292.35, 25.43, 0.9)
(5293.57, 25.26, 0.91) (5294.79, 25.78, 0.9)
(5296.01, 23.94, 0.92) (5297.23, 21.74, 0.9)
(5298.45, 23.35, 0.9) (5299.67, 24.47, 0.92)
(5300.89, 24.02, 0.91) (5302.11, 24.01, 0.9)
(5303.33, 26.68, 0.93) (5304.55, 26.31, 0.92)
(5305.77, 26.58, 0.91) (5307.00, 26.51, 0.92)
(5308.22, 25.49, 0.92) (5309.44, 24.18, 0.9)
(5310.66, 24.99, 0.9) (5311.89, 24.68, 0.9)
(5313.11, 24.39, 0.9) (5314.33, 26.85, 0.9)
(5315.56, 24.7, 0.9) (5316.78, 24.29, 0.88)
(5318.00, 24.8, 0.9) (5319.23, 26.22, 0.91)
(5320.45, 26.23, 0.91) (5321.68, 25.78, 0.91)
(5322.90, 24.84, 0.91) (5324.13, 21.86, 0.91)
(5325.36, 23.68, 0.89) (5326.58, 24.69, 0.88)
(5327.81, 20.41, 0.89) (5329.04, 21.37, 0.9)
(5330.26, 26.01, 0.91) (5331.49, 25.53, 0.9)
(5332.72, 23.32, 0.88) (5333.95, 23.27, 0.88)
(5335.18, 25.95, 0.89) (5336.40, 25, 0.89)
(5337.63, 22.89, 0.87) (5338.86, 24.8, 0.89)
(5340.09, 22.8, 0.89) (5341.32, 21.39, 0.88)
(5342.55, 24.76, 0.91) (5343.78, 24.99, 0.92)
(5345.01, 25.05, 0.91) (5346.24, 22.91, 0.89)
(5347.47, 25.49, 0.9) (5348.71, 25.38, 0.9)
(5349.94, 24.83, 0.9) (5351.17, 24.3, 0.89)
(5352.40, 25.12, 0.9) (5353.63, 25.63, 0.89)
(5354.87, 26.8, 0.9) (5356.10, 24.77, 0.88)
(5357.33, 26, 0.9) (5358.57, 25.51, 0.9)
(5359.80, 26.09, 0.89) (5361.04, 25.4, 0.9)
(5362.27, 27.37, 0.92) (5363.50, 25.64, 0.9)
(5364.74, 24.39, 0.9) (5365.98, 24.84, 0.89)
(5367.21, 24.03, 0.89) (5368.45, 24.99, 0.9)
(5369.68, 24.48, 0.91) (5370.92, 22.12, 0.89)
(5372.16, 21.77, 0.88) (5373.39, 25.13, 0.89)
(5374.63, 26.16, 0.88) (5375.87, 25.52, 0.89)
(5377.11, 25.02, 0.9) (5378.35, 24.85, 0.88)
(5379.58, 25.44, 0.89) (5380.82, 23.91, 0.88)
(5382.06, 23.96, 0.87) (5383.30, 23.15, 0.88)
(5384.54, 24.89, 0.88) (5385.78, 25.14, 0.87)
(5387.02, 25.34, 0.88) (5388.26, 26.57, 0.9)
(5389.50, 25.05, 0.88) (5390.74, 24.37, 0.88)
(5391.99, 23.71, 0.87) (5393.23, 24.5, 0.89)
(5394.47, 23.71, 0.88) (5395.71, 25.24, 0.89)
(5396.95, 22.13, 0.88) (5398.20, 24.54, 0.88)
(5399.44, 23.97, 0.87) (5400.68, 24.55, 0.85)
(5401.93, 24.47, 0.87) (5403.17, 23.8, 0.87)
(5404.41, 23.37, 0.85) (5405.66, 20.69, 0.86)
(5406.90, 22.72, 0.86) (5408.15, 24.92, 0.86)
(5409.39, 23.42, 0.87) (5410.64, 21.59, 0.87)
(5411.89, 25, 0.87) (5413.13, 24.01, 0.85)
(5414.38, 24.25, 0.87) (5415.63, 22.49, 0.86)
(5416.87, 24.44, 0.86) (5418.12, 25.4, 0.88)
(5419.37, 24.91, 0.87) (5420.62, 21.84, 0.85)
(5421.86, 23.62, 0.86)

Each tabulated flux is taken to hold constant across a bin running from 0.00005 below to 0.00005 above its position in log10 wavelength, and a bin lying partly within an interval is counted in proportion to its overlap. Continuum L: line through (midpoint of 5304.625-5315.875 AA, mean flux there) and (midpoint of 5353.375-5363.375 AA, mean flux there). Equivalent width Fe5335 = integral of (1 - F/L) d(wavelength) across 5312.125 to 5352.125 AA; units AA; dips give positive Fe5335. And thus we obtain 2.0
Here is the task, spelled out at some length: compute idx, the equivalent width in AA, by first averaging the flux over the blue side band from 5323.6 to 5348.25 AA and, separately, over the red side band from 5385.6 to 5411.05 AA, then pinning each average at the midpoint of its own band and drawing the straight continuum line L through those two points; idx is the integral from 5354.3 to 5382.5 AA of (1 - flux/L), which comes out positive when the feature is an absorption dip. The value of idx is -1.2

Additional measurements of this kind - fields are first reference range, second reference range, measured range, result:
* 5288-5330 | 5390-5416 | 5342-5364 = -0.98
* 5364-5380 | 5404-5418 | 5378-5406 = -0.36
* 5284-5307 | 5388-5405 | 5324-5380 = 0.14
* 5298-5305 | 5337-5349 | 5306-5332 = -0.20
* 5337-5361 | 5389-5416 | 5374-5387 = -0.37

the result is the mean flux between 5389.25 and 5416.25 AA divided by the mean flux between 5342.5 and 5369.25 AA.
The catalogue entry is 0.9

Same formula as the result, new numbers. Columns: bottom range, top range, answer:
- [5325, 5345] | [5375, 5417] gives 1.01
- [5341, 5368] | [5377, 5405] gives 0.97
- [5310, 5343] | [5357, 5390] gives 1.03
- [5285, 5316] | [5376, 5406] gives 0.97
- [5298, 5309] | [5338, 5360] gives 0.98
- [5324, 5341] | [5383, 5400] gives 1.03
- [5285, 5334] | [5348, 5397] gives 1.00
